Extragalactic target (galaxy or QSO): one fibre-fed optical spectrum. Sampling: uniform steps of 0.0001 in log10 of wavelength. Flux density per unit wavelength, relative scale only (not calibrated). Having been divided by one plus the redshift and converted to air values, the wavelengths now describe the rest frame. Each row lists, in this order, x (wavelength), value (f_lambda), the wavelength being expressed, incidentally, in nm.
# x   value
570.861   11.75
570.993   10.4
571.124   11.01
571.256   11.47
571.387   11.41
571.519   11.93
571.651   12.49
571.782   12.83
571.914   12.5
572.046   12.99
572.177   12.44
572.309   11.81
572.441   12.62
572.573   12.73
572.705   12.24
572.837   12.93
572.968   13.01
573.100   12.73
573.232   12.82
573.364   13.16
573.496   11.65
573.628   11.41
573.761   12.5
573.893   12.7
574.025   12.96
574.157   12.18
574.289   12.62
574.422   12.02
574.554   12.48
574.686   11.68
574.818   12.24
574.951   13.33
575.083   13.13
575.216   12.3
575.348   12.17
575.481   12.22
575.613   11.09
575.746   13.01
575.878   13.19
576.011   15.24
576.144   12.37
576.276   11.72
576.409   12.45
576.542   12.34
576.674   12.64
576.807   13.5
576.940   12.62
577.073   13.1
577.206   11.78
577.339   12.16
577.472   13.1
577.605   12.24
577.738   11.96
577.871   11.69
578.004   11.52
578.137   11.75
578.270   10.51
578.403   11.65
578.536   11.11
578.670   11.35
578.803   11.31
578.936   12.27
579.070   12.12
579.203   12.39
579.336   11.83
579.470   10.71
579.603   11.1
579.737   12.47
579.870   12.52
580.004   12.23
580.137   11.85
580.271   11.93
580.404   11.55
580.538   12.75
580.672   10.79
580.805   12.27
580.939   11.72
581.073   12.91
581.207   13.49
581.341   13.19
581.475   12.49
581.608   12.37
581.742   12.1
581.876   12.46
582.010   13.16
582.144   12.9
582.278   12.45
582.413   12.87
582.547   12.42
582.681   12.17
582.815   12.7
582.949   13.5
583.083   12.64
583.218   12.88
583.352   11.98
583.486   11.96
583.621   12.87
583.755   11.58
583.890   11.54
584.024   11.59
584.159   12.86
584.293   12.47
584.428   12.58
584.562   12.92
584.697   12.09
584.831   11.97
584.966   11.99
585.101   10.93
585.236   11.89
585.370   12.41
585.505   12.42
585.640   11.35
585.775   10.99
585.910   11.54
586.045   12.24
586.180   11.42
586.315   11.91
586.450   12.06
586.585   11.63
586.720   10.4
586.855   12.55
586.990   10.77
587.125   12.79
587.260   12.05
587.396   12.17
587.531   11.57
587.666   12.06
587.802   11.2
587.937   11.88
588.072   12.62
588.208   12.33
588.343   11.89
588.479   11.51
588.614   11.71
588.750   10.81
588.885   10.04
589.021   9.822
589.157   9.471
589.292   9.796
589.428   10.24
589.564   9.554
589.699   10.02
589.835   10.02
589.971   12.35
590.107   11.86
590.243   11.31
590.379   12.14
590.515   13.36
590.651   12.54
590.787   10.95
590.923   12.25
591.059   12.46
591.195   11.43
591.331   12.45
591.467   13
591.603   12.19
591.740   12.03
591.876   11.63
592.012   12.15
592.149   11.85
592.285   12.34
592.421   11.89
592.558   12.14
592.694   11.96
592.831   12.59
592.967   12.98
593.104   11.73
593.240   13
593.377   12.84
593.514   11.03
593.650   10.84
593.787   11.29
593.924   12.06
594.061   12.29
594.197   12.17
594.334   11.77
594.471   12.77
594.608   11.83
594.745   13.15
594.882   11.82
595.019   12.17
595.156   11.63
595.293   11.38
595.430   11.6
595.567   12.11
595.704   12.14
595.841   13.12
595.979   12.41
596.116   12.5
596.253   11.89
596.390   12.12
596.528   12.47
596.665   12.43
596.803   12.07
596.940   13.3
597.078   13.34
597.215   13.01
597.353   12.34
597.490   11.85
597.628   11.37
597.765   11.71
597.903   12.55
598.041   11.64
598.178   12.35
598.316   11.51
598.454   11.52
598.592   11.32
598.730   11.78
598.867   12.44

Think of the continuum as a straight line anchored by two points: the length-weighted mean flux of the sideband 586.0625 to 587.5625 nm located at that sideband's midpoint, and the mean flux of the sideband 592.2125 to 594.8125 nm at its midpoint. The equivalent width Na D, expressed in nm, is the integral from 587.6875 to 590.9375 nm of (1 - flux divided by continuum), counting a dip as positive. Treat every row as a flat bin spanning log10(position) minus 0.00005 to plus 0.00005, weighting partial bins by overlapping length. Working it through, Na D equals 0.19 nm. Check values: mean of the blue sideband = 11.8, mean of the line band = 11.2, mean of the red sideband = 12.1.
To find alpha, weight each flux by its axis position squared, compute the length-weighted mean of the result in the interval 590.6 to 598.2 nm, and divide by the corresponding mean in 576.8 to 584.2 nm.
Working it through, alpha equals 1.05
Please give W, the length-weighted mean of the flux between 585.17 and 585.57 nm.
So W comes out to 12.3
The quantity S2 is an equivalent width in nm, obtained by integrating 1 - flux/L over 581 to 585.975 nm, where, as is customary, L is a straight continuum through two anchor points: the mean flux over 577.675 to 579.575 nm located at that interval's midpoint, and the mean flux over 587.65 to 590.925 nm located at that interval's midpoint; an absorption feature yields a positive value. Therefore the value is -0.400 nm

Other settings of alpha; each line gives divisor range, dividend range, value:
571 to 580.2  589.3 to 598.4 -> 1.04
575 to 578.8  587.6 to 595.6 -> 1.01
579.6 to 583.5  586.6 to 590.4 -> 0.93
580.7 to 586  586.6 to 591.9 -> 0.95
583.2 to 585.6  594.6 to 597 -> 1.05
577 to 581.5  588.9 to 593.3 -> 1.01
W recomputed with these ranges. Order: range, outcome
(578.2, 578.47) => 11.1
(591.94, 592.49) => 12.1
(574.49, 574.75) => 12.1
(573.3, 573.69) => 12.1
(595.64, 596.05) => 12.5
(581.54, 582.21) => 12.6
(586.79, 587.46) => 12.1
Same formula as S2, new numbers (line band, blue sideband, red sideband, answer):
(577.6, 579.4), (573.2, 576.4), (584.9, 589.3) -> 0.08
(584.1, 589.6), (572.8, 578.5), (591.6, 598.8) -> 0.29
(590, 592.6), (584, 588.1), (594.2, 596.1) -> -0.01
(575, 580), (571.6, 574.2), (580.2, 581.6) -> 0.09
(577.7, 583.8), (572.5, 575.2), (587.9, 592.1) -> -0.04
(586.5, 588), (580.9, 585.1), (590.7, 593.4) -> 0.07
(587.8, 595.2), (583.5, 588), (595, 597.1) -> 0.23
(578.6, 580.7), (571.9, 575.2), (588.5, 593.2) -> 0.06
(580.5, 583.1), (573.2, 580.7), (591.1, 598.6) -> -0.08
